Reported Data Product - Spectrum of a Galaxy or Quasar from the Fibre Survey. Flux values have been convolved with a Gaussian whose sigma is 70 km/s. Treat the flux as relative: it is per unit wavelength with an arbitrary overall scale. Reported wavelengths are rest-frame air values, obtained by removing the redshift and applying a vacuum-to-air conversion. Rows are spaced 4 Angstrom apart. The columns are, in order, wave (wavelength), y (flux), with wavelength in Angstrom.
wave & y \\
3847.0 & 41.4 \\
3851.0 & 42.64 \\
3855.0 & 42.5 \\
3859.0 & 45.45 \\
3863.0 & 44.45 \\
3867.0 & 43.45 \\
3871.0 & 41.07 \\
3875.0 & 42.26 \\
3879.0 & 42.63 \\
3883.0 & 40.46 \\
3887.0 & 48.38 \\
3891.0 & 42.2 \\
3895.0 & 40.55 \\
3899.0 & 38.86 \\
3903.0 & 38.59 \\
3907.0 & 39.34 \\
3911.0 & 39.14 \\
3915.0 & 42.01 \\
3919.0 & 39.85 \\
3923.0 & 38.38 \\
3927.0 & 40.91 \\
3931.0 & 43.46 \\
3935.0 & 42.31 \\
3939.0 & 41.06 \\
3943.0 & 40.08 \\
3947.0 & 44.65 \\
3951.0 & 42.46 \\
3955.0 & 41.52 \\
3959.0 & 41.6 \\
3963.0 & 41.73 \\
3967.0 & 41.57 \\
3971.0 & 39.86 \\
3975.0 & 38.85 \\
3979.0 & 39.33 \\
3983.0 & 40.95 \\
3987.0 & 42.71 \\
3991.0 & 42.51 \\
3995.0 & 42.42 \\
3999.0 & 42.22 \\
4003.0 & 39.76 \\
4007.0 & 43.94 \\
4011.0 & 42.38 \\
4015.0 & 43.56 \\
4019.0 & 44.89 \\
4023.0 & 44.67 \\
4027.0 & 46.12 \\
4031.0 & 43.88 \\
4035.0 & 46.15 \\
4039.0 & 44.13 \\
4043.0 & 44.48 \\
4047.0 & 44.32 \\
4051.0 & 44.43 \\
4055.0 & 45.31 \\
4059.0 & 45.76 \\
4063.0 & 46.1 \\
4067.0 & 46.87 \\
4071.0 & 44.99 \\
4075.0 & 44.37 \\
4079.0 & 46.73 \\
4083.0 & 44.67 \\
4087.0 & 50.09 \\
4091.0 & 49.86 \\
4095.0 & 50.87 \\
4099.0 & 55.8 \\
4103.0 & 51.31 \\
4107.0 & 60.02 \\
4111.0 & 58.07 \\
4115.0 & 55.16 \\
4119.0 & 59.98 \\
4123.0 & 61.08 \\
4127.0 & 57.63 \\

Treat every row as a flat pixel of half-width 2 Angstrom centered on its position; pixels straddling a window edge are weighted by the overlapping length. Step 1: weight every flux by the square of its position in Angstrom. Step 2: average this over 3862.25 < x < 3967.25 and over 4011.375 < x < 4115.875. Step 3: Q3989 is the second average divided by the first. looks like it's 1.2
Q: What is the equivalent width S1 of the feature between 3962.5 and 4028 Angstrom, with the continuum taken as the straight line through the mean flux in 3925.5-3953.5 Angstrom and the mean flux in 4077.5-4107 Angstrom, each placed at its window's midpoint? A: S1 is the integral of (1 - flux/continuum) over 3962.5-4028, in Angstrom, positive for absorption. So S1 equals 4.5 Angstrom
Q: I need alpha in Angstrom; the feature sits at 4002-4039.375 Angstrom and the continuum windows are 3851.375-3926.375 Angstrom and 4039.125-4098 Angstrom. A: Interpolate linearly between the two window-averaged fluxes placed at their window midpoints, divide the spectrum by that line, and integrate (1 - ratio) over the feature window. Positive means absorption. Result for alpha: 0.9 Angstrom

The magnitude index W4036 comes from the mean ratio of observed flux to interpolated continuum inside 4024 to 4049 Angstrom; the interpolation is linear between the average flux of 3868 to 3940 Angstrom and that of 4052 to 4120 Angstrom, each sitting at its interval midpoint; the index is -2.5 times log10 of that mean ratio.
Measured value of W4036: 0.067 mag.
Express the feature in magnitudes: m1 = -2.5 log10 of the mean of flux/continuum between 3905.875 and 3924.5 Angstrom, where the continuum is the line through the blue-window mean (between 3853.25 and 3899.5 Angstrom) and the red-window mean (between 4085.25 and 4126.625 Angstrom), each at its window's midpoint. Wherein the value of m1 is 0.13 mag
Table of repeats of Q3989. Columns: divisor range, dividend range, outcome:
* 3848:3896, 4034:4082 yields 1.16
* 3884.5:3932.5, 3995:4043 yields 1.13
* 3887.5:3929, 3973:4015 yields 1.08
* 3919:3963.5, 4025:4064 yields 1.14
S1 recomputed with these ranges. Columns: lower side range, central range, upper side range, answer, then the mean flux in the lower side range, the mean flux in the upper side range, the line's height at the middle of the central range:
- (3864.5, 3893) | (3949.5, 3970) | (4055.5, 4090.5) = 1.2 Angstrom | 42.9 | 46.3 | 44.4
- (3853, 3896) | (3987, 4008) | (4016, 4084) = 1.1 Angstrom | 43.1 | 45.2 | 44.5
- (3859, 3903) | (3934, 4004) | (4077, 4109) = 7.0 Angstrom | 42.4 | 51.2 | 46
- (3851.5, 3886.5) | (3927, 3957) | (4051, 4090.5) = 1.4 Angstrom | 43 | 46.2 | 44.2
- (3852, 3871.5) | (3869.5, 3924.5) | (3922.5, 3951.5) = 2.2 Angstrom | 43.5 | 41.8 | 42.7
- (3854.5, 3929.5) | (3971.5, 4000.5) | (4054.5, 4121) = 3.0 Angstrom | 41.6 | 50.5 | 45.9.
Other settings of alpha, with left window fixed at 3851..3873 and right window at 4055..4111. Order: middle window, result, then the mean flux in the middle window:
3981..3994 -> 1.3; 42.1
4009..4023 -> 1.1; 43.8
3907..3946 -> 3.7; 40.8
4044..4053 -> 0.7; 44.4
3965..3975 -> 1.3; 40.3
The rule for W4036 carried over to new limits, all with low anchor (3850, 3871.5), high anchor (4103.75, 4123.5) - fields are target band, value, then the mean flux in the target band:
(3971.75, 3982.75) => 0.26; 39.5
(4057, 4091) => 0.20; 46.4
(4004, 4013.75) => 0.21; 42.8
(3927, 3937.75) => 0.13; 42.4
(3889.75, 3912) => 0.15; 39.7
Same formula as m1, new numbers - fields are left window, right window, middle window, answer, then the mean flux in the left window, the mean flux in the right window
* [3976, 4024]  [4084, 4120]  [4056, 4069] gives 0.08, 42.3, 54.1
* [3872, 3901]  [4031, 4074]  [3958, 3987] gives 0.08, 42.2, 45.2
